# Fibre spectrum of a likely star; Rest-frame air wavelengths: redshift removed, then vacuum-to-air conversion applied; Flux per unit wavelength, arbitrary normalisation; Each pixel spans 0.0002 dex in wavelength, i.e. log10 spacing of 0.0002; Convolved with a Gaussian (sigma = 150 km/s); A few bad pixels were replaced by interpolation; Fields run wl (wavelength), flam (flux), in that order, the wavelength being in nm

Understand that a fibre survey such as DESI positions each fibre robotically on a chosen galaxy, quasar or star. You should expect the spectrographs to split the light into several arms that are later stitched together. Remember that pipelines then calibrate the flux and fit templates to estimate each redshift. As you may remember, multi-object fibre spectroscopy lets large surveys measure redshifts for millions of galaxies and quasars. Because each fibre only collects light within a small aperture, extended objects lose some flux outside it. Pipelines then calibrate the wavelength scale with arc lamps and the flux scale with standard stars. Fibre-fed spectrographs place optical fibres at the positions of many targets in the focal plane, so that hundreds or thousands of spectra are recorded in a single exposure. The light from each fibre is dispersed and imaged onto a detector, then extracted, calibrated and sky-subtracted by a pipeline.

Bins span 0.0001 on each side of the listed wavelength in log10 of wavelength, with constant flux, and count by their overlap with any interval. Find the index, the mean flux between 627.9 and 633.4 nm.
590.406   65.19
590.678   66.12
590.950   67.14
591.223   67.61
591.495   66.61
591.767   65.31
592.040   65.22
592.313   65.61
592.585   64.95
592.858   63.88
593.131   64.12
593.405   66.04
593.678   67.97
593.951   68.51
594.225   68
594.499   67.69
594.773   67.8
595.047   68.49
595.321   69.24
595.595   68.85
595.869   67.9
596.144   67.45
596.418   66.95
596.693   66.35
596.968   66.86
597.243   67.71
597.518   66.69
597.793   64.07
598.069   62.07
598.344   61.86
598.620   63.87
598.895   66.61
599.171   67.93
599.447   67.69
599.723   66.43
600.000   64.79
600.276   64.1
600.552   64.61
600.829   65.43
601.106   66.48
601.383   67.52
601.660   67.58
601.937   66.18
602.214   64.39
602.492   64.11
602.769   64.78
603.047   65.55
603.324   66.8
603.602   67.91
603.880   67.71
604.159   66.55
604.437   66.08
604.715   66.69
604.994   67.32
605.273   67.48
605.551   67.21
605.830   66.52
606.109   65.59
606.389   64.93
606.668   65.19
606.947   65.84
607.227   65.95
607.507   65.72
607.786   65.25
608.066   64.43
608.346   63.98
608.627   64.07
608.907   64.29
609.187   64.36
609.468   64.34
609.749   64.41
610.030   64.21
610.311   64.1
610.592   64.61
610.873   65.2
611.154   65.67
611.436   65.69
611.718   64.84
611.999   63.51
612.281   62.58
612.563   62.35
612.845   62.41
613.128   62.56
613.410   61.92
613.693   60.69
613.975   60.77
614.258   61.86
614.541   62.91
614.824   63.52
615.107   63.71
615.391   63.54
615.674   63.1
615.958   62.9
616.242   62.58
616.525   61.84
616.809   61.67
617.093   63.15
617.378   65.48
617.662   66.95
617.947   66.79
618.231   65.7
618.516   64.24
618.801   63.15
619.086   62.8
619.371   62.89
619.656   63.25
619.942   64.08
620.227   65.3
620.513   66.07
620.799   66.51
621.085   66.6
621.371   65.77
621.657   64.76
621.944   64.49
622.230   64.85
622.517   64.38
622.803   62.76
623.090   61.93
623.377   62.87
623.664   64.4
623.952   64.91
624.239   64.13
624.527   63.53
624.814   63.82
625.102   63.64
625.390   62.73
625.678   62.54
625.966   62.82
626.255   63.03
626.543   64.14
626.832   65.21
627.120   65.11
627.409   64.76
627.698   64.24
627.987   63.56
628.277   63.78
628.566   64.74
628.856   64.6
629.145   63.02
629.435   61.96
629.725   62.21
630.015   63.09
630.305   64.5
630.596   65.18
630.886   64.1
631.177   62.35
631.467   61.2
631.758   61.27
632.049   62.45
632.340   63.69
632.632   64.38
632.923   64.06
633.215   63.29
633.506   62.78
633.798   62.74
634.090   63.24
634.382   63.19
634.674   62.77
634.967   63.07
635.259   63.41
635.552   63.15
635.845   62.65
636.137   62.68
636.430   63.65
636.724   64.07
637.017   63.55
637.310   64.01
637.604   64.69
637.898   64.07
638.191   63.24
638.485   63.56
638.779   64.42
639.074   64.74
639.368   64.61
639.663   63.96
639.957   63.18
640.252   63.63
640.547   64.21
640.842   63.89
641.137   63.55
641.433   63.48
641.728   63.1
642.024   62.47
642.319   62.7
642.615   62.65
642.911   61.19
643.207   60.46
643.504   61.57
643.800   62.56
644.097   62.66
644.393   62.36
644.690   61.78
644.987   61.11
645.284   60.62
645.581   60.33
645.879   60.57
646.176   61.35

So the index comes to 63.3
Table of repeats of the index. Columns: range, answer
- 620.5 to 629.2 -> 64.2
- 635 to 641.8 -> 63.7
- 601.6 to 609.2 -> 65.8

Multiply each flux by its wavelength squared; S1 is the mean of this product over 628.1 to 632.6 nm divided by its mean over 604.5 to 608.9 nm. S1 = 1.0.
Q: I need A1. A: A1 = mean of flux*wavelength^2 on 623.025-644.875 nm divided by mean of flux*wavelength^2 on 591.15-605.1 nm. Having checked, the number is 1.1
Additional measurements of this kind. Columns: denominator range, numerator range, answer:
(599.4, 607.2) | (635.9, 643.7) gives 1.08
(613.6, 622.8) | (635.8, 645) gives 1.06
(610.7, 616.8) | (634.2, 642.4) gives 1.09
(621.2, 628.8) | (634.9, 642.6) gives 1.04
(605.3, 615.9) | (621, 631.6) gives 1.05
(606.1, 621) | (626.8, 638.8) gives 1.06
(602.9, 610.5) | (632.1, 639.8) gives 1.06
